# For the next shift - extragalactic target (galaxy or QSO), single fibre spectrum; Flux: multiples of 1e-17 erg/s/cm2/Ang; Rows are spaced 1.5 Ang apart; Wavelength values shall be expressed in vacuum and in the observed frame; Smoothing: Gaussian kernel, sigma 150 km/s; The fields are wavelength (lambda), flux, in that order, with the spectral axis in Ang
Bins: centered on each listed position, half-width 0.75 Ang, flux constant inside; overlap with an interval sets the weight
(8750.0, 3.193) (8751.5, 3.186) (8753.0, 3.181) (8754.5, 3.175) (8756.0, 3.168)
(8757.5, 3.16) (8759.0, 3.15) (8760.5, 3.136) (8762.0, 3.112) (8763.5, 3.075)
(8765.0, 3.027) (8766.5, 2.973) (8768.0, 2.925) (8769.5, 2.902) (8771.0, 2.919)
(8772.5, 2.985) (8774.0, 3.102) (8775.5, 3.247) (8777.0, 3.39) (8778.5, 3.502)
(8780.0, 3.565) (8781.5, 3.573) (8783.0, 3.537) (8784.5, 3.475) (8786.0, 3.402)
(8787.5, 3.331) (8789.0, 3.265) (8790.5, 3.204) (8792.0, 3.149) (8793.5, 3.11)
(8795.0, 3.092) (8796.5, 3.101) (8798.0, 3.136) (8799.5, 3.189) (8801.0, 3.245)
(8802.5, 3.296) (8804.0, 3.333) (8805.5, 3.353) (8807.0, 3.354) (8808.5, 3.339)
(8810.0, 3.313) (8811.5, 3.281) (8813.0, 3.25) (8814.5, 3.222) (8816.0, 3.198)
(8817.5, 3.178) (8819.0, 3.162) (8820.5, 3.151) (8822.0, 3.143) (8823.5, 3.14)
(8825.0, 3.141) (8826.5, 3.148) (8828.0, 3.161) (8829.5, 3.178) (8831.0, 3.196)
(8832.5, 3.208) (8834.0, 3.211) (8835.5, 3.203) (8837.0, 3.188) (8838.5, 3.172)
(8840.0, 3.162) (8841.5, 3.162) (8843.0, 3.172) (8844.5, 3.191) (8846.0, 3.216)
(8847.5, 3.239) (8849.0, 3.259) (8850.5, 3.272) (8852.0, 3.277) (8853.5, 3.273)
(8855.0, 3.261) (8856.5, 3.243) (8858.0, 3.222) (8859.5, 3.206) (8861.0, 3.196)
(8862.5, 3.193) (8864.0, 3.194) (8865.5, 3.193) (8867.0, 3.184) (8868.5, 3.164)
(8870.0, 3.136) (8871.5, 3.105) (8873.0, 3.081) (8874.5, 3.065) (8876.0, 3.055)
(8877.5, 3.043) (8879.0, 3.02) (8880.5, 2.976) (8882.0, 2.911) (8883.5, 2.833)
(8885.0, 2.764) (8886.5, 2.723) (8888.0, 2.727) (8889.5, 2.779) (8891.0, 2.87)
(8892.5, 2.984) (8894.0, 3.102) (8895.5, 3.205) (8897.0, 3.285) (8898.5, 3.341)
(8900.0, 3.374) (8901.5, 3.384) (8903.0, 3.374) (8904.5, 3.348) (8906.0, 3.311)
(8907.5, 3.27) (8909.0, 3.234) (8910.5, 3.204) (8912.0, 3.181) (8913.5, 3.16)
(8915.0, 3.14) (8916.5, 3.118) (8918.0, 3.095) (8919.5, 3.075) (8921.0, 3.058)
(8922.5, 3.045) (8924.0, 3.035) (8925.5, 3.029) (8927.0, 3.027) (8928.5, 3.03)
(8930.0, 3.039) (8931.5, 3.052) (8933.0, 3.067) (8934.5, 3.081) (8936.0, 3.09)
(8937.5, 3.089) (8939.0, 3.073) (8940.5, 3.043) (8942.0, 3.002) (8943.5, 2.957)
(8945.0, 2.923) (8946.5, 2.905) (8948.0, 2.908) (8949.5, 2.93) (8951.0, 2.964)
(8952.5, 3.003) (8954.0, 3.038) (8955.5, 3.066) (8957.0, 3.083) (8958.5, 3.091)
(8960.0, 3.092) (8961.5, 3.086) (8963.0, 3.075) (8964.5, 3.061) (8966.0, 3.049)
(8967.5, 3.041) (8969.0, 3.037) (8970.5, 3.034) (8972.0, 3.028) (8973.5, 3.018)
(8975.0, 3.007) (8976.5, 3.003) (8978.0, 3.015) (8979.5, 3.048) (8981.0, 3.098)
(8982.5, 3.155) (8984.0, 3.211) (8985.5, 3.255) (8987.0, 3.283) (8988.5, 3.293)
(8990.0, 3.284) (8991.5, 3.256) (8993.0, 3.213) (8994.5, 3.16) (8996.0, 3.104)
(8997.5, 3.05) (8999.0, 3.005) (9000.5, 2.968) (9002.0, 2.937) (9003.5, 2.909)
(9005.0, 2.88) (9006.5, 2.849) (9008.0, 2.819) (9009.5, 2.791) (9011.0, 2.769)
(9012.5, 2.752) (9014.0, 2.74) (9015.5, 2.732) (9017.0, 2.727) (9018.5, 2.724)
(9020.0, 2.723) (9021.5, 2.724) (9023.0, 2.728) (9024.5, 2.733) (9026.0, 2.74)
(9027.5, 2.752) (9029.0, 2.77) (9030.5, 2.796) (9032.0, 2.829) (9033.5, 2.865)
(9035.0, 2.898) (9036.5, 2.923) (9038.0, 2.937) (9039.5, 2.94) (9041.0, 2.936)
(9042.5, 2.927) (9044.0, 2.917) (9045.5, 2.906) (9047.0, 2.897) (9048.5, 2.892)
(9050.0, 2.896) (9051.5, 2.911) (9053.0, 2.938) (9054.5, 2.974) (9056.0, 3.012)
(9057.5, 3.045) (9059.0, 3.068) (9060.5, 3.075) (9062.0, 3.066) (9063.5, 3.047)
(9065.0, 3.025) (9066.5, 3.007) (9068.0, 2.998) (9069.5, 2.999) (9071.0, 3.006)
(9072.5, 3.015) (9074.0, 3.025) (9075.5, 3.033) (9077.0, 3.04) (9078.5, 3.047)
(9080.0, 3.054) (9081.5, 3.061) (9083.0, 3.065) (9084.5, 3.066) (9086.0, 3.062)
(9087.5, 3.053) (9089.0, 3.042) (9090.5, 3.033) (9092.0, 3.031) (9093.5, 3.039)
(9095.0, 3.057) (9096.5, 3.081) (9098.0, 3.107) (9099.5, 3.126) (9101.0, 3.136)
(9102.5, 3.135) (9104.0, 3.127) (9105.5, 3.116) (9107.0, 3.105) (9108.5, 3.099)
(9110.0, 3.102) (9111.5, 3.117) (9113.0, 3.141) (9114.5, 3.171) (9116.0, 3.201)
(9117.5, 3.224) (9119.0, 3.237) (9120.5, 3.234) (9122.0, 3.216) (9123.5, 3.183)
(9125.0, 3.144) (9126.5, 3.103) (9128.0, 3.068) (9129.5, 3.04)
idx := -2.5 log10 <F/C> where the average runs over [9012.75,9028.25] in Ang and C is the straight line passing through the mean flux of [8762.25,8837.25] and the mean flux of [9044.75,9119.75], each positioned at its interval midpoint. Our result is 0.13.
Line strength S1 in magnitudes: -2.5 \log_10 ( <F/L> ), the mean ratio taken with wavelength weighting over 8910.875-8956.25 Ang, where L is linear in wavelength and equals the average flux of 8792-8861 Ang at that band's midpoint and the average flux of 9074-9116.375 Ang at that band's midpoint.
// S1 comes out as 0.04 mag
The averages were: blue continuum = 3.21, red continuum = 3.09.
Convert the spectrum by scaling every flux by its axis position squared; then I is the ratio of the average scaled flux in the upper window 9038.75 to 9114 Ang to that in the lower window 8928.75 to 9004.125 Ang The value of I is 1.01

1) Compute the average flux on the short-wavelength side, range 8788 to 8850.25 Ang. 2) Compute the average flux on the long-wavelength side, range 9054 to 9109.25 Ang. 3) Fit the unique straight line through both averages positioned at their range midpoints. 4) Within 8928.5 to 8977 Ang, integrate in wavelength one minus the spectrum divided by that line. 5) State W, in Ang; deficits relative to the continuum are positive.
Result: 1.56 Ang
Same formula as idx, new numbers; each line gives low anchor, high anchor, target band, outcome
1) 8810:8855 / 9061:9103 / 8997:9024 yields 0.101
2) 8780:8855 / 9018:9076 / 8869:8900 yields 0.047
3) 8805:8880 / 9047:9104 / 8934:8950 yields 0.044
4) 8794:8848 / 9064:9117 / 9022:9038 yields 0.108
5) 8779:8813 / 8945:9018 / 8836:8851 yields 0.009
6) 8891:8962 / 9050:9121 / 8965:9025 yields 0.039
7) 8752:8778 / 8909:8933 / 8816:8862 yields -0.035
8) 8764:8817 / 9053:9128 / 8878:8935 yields 0.032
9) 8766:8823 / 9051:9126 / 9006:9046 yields 0.110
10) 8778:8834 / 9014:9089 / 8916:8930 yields 0.017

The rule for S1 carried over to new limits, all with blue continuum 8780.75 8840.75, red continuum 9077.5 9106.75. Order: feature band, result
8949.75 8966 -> 0.035 mag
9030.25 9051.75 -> 0.074 mag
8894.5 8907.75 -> -0.045 mag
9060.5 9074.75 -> 0.024 mag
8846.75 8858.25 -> -0.015 mag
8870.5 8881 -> 0.051 mag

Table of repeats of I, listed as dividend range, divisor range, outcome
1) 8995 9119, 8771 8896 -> 0.98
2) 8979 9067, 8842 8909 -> 0.97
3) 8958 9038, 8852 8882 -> 0.97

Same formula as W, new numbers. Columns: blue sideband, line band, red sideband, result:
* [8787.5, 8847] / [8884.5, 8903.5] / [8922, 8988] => 0.3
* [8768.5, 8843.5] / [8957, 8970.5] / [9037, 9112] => 0.2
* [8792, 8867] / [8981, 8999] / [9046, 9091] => -0.7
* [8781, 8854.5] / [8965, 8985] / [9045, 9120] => 0.4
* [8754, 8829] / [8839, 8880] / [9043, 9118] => -0.1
